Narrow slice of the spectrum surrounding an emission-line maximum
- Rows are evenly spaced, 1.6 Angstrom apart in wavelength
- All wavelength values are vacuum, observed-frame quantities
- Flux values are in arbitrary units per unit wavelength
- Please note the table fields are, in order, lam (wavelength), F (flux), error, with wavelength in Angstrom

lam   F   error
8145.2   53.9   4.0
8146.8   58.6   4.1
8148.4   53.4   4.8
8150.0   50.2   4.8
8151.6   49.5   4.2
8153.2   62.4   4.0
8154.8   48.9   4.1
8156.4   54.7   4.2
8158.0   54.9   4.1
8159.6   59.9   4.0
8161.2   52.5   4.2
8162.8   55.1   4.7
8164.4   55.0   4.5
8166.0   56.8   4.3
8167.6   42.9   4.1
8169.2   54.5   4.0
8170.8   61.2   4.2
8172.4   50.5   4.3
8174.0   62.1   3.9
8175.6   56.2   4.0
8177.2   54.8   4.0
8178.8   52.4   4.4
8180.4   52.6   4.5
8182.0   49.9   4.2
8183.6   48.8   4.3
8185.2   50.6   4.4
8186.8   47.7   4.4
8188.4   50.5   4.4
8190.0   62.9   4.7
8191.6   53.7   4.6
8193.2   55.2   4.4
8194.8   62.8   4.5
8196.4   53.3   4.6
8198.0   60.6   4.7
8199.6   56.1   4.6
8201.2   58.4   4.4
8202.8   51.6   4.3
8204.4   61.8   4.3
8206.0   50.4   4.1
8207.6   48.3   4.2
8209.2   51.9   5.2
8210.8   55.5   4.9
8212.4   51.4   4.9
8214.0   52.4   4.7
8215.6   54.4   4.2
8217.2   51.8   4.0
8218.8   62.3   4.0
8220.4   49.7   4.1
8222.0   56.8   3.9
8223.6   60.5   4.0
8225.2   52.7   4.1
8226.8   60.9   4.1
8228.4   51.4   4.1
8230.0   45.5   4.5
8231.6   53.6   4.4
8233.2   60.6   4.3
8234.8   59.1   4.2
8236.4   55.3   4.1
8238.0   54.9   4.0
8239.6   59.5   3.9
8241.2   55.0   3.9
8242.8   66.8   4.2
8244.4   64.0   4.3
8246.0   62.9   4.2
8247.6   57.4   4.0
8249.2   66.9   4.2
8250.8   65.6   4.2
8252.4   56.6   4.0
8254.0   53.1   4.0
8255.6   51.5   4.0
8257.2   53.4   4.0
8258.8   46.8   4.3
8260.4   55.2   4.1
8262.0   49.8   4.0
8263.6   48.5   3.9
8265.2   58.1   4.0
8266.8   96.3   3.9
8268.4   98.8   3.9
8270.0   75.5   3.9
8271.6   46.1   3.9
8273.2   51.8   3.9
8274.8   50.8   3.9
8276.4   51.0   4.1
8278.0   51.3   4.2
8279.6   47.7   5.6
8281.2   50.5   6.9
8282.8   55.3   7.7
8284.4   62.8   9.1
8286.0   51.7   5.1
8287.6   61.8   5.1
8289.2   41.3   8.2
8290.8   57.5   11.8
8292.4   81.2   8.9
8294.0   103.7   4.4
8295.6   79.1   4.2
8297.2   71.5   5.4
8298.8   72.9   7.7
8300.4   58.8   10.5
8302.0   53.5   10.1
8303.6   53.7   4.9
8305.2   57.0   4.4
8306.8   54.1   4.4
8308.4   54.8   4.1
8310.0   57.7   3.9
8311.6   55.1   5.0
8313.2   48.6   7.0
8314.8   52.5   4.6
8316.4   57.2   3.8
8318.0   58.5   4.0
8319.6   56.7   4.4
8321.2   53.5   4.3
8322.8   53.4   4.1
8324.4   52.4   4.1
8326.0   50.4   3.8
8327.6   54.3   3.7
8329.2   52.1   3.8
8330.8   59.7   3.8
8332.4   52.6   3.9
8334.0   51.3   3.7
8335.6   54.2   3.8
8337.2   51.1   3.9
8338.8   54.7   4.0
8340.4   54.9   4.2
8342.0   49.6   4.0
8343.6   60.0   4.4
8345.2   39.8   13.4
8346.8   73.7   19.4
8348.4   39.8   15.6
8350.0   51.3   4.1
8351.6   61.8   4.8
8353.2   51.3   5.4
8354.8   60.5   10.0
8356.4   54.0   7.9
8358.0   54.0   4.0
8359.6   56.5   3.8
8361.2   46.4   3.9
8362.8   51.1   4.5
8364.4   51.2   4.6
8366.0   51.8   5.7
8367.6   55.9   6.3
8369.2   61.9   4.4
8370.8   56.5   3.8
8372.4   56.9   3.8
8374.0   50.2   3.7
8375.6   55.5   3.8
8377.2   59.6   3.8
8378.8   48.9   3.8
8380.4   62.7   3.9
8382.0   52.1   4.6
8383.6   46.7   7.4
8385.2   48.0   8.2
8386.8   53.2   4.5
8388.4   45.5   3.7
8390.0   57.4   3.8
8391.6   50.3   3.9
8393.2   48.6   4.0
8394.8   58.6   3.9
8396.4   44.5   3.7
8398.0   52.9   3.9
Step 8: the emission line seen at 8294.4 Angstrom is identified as [N II]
